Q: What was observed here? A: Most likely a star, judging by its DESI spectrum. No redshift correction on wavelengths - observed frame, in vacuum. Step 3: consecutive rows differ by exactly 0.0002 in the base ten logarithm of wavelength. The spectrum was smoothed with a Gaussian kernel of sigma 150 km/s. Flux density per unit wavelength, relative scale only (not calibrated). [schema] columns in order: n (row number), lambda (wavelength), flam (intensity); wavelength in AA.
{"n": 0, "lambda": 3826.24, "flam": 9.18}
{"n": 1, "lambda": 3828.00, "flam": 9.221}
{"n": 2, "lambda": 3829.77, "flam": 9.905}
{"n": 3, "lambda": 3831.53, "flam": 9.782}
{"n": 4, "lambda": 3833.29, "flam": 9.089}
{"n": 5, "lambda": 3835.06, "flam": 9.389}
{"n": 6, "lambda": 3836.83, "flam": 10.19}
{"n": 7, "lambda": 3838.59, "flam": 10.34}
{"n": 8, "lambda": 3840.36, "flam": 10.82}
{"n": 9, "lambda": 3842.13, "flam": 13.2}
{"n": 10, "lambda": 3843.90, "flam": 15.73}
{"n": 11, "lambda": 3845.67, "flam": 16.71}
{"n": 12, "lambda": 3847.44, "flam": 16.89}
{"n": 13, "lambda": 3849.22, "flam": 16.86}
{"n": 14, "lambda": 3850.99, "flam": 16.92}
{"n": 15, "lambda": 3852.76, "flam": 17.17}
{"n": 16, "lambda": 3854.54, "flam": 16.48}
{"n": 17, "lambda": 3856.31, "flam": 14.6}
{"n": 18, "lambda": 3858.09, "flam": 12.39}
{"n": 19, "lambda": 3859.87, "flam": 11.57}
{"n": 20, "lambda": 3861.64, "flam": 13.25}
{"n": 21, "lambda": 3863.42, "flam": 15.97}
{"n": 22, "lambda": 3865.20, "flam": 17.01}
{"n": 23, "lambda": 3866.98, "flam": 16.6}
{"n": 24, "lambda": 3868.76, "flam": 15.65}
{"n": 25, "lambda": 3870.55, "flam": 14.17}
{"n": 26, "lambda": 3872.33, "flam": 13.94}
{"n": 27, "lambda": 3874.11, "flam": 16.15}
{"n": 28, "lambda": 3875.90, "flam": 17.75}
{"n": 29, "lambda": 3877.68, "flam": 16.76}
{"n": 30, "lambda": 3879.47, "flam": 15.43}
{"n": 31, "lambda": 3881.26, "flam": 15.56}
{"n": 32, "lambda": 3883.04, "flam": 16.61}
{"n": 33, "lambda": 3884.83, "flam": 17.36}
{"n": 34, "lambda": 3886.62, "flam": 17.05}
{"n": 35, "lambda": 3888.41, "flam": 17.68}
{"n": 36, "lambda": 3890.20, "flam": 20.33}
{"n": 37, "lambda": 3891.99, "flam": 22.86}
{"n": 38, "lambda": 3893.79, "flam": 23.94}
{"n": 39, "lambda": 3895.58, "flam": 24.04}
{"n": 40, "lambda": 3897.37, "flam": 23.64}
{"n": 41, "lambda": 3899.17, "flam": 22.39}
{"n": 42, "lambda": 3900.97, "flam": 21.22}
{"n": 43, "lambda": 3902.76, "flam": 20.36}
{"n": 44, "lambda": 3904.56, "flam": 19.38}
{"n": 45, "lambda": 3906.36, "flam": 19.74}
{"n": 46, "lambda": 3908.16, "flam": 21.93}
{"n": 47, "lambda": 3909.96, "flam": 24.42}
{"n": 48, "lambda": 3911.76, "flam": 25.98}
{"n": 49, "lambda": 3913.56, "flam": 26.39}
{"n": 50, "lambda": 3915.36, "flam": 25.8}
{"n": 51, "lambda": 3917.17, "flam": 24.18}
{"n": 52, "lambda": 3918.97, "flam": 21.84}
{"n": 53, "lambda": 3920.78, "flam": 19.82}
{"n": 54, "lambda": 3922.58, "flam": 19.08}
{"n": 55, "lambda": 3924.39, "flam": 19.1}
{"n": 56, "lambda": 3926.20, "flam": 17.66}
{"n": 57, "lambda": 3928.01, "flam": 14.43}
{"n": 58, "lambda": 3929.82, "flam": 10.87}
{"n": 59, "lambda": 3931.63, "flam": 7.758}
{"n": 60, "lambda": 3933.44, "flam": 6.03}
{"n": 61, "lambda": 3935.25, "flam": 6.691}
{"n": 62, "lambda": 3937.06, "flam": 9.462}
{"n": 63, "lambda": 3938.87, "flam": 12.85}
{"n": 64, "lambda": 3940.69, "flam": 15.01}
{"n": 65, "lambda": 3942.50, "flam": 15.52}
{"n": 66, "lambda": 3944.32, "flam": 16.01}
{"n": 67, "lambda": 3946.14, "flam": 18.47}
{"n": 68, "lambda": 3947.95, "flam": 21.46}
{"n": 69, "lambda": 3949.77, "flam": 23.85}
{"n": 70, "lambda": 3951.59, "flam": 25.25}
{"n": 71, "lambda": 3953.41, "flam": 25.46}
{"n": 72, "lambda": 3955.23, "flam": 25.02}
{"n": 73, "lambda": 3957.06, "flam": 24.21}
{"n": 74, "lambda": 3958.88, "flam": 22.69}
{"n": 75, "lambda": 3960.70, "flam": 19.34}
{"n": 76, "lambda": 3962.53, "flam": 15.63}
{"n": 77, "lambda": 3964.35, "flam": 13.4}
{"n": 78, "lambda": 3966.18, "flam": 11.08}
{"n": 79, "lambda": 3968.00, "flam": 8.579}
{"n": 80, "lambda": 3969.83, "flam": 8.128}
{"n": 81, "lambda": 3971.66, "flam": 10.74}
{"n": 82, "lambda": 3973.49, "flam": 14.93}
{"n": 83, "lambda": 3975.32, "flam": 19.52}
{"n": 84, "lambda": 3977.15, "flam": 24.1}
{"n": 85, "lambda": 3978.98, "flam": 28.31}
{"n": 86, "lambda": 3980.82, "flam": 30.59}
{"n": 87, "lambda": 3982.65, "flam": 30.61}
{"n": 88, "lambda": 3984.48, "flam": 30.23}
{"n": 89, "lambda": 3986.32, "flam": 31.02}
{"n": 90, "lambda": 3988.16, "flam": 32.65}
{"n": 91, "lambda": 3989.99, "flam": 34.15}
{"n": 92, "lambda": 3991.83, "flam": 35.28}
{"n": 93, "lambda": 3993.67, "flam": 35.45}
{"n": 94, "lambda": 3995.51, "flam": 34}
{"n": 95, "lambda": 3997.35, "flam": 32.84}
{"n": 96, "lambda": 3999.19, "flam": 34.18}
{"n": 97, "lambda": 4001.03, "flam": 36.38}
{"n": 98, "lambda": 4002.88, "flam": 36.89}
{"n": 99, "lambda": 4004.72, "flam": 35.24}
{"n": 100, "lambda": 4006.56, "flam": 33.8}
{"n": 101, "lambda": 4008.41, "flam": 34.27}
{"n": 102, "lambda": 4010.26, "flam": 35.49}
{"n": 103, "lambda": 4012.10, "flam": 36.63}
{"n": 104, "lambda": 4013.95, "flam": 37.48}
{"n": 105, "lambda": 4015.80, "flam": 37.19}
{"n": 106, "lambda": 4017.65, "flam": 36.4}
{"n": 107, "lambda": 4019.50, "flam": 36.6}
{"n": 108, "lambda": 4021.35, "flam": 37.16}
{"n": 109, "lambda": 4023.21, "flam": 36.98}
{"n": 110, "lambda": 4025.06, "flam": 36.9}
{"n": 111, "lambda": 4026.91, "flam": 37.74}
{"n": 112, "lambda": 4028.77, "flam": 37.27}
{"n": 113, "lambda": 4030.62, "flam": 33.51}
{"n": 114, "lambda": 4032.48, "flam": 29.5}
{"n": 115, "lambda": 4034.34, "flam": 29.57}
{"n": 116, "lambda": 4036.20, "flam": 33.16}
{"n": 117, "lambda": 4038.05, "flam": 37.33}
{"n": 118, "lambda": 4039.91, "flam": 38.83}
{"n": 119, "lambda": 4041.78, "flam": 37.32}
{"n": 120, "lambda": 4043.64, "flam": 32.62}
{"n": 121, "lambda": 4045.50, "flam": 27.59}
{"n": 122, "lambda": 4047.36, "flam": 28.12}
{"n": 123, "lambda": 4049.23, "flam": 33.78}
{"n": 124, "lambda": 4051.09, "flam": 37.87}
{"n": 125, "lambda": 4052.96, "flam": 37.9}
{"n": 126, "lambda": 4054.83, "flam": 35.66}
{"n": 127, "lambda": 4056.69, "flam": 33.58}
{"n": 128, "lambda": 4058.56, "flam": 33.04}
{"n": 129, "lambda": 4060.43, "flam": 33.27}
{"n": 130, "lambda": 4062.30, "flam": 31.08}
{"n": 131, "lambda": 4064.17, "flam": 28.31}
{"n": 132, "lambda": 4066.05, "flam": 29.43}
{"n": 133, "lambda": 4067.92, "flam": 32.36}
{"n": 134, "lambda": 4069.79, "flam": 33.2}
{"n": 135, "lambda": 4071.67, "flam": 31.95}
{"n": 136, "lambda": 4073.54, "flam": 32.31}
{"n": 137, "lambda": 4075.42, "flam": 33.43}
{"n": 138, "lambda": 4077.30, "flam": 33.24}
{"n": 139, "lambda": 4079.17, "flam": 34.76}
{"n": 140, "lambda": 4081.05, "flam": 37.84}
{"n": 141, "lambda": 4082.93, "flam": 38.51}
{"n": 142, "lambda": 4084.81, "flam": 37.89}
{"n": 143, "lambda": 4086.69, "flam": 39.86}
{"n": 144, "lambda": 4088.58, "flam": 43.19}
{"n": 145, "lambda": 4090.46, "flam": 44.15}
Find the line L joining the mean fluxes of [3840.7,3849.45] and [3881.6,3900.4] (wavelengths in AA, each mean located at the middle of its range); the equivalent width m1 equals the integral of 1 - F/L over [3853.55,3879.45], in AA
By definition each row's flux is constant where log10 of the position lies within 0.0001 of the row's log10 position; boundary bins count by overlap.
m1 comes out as 3.8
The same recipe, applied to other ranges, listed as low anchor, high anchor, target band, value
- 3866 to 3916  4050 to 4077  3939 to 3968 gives 6.6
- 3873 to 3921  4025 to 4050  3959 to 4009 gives 4.9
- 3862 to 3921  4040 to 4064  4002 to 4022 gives -4.0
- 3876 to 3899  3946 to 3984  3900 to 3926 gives -3.1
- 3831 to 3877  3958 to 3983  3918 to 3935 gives 1.8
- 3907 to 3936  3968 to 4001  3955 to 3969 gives 4.0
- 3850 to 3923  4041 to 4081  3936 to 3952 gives 4.4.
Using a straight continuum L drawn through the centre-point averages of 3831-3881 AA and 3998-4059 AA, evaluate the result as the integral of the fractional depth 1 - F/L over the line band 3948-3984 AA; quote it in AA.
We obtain 9.5 AA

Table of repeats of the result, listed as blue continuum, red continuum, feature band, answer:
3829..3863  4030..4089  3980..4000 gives -4.1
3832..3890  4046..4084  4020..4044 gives -3.9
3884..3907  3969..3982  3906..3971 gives 7.9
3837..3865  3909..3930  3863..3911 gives -2.1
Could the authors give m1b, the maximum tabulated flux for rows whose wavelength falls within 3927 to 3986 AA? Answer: 30.61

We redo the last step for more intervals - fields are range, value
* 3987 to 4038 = 37.74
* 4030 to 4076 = 38.83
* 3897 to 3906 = 23.64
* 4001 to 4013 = 36.89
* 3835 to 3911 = 24.42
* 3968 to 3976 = 19.52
